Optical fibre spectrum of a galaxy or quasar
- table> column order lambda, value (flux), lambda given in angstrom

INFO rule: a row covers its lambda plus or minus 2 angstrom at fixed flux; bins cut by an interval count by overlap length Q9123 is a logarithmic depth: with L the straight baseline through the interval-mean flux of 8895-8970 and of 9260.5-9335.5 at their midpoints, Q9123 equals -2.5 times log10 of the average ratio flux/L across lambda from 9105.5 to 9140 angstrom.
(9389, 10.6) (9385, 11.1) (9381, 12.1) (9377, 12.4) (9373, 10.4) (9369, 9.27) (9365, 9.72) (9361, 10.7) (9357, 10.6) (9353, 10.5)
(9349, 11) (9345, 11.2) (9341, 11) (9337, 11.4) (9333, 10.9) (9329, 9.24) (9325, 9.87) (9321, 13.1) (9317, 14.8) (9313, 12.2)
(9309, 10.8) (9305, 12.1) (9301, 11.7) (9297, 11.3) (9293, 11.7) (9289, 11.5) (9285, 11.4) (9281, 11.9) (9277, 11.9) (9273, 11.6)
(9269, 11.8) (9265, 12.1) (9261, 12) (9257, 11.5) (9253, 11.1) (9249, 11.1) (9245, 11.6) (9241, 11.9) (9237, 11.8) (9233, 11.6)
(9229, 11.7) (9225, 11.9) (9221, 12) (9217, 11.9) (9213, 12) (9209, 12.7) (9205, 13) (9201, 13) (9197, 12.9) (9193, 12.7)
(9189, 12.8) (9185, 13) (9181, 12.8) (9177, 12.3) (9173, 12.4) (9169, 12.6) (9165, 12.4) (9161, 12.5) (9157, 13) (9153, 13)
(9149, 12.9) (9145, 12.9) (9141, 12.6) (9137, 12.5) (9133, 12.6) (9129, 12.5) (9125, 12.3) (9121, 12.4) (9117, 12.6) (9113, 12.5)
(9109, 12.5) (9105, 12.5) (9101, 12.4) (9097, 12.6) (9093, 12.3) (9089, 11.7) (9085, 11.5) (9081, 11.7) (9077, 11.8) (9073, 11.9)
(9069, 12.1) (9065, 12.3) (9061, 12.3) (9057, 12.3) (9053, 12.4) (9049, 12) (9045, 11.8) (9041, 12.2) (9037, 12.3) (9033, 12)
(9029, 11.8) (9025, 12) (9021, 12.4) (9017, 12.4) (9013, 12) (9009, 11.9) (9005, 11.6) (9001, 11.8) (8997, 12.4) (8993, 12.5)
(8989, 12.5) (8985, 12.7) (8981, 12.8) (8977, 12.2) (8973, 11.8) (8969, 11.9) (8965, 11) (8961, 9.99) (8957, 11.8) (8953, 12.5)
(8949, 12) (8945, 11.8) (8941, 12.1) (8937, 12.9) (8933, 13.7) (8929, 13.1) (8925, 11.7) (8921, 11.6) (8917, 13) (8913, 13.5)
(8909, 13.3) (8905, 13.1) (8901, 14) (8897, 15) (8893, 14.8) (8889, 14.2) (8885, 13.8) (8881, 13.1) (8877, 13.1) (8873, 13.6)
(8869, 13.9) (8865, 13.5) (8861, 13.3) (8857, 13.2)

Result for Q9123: -0.04 mag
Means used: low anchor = 12.5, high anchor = 11.7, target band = 12.5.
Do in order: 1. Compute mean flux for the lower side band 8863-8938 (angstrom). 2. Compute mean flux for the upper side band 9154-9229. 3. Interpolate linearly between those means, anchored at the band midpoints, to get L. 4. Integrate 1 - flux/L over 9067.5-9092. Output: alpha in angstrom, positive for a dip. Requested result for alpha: 2.0 angstrom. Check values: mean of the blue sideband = 13.4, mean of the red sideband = 12.5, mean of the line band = 11.8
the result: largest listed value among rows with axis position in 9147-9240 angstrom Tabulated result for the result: 13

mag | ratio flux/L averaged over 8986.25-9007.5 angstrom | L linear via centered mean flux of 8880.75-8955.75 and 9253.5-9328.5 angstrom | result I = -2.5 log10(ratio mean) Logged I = 0.06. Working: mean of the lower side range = 13.1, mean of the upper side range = 11.8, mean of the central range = 12.2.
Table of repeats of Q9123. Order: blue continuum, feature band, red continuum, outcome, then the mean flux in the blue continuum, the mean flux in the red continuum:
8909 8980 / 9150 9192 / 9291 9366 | -0.092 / 12.2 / 11.3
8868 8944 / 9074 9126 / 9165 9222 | 0.053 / 13.3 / 12.6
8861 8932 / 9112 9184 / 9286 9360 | -0.034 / 13.4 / 11.4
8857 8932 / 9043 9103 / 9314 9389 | 0.038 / 13.4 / 11.1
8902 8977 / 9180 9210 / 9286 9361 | -0.106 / 12.3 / 11.4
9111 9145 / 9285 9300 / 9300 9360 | 0.006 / 12.5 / 11.3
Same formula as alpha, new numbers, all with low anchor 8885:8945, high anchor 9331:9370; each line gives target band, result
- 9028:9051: 0.9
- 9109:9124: -0.5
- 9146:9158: -1.1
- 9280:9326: -4.0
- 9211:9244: -1.3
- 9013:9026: 0.4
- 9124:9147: -1.2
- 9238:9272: -1.2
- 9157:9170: -0.9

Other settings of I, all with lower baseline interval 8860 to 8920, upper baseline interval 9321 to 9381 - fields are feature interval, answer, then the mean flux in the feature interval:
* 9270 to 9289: -0.048 mag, 11.7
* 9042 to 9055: 0.050 mag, 12.1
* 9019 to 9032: 0.064 mag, 12.1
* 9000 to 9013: 0.098 mag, 11.8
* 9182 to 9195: -0.095 mag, 12.8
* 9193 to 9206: -0.109 mag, 12.9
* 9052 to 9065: 0.022 mag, 12.3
